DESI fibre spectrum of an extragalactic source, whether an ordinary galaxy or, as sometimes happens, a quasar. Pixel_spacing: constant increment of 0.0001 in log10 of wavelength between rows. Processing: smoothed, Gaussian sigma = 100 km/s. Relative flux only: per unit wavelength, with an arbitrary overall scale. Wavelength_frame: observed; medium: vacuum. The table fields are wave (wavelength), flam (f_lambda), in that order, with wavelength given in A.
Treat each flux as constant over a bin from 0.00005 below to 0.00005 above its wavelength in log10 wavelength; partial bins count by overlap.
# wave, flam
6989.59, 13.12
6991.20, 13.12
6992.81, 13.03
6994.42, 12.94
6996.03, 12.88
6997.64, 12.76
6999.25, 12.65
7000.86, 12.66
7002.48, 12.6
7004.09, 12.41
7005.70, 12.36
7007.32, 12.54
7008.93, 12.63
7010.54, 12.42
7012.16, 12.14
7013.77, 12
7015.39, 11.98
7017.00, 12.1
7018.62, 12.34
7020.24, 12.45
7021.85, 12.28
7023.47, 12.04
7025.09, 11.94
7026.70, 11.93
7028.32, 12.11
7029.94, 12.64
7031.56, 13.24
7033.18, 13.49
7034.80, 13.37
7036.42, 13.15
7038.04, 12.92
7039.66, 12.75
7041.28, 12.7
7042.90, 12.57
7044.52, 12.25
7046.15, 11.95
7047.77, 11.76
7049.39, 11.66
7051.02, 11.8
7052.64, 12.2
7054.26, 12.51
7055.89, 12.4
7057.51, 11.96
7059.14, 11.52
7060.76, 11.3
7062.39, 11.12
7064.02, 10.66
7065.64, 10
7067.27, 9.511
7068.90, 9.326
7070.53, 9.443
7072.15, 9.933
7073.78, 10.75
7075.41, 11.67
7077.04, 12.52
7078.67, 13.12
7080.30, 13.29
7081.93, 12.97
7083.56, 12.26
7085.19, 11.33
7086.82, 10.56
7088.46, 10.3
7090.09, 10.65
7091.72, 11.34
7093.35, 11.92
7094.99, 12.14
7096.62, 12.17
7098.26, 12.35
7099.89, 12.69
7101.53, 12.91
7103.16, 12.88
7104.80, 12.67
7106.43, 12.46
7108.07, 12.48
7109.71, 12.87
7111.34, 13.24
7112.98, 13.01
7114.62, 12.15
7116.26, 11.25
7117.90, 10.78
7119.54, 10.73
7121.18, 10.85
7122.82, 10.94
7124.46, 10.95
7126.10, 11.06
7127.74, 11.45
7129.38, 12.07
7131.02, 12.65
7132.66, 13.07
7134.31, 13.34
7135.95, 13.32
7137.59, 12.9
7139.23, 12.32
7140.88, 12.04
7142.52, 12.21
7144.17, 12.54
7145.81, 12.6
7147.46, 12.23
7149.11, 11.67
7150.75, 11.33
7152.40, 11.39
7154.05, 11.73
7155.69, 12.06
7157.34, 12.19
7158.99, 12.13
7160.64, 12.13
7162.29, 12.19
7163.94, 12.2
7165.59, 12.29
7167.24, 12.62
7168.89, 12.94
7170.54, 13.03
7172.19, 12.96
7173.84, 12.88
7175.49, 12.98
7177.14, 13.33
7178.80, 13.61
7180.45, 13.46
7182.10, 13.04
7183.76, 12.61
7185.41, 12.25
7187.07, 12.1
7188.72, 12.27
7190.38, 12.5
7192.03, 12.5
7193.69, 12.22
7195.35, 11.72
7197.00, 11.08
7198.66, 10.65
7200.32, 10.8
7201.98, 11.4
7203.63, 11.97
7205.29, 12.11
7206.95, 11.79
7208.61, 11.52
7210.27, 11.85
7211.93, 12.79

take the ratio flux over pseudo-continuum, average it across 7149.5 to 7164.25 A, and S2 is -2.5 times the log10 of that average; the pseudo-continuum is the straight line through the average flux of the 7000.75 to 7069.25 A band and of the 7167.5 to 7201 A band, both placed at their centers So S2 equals 0.04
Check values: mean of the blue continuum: 12.1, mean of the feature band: 11.9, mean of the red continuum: 12.5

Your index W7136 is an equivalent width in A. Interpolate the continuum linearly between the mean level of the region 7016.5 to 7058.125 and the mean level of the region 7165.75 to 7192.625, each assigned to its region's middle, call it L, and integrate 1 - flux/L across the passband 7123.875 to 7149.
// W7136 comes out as 0.7 A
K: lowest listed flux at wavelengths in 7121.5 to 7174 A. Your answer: 10.94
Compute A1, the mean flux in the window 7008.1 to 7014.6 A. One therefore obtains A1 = 12.3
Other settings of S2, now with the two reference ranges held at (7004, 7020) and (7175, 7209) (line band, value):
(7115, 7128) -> 0.113 mag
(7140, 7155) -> 0.022 mag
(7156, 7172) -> -0.019 mag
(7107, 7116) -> -0.036 mag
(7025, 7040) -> -0.045 mag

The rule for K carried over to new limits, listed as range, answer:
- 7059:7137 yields 9.326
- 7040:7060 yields 11.52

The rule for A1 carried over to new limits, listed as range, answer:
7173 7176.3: 12.9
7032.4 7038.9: 13.2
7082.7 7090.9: 11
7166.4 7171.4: 12.9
